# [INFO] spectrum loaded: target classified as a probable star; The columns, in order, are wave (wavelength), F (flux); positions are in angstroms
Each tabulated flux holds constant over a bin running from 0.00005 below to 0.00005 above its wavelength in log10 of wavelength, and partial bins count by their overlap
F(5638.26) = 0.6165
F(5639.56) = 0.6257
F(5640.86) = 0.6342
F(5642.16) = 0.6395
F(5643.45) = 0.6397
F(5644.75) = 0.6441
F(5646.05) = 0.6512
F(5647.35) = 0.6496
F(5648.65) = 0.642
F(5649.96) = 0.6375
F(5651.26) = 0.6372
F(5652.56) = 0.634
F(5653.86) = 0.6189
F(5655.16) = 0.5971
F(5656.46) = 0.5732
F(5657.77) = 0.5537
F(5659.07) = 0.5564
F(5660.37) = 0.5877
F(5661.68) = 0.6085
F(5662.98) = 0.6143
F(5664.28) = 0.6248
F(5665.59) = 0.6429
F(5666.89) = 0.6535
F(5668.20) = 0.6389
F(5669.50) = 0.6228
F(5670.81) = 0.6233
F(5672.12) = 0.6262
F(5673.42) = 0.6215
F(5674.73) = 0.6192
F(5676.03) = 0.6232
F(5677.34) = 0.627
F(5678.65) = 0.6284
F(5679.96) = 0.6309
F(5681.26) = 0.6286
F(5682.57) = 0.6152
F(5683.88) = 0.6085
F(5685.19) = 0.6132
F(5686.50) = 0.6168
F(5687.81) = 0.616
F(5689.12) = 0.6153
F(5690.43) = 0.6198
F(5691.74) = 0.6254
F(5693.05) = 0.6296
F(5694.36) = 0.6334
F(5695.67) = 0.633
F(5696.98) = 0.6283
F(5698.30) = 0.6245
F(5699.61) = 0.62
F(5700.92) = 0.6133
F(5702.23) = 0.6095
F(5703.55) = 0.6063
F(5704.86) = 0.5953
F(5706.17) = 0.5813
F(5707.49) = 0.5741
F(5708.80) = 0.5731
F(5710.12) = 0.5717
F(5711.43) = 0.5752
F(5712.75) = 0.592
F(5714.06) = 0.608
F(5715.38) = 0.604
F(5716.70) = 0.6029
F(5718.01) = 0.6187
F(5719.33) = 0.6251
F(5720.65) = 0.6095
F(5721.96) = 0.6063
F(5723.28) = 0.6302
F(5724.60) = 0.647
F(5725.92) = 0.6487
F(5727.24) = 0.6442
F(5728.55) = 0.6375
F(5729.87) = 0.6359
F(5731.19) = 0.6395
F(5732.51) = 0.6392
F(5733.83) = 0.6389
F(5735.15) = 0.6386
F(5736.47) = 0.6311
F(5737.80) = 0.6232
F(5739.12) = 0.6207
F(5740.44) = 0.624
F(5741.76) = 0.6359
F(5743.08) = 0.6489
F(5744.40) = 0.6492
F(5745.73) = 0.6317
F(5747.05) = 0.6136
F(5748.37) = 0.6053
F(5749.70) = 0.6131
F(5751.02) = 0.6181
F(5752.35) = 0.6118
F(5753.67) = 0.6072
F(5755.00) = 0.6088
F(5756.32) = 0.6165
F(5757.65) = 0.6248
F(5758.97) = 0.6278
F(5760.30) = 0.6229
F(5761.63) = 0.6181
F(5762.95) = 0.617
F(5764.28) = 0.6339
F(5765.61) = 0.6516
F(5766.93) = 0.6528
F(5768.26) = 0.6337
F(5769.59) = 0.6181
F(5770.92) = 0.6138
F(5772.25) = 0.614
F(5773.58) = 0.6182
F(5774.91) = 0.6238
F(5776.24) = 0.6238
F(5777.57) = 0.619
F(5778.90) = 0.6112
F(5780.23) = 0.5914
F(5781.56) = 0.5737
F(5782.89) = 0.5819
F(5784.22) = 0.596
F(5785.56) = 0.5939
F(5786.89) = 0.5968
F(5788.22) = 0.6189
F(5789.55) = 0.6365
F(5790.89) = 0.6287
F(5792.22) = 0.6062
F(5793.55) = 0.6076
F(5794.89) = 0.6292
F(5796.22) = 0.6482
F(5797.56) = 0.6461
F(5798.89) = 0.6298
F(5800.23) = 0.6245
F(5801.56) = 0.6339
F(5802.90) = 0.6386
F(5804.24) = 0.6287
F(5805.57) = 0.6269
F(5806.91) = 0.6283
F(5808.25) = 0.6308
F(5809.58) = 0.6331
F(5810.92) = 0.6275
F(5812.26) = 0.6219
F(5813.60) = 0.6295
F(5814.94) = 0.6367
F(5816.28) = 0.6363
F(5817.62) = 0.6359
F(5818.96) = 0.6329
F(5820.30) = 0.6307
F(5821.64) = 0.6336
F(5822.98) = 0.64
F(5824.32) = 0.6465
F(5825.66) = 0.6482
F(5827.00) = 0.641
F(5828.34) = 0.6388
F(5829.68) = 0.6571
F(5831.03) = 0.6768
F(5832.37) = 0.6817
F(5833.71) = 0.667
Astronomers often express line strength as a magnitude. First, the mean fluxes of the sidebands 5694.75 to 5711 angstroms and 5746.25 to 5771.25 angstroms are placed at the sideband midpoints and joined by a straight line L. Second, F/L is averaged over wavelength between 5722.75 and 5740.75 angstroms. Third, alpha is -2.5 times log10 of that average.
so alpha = -0.04 mag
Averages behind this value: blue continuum 0.603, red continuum 0.622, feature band 0.636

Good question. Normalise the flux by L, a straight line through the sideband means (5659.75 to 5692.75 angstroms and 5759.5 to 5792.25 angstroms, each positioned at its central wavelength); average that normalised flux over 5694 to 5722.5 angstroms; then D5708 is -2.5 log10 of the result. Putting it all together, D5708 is 0.03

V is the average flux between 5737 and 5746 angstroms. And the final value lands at 0.633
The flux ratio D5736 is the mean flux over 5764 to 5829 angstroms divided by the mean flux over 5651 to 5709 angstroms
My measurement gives 1.02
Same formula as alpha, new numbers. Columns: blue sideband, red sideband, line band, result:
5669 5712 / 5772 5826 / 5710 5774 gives -0.009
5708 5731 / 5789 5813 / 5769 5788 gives 0.034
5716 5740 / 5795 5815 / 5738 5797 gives 0.020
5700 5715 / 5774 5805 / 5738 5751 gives -0.042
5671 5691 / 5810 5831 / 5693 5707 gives 0.015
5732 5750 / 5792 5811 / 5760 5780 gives 0.010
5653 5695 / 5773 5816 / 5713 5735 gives -0.016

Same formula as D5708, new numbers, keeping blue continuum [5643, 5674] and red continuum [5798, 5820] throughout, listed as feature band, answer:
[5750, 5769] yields 0.01 mag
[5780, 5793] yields 0.05 mag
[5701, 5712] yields 0.07 mag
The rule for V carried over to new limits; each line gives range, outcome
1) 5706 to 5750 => 0.619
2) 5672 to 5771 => 0.62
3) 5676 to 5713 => 0.611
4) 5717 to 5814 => 0.624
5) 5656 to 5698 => 0.618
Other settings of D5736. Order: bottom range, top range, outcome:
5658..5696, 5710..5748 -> 1.01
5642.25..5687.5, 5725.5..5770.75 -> 1.01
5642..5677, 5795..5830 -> 1.02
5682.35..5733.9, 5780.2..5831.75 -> 1.02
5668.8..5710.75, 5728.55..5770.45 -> 1.02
